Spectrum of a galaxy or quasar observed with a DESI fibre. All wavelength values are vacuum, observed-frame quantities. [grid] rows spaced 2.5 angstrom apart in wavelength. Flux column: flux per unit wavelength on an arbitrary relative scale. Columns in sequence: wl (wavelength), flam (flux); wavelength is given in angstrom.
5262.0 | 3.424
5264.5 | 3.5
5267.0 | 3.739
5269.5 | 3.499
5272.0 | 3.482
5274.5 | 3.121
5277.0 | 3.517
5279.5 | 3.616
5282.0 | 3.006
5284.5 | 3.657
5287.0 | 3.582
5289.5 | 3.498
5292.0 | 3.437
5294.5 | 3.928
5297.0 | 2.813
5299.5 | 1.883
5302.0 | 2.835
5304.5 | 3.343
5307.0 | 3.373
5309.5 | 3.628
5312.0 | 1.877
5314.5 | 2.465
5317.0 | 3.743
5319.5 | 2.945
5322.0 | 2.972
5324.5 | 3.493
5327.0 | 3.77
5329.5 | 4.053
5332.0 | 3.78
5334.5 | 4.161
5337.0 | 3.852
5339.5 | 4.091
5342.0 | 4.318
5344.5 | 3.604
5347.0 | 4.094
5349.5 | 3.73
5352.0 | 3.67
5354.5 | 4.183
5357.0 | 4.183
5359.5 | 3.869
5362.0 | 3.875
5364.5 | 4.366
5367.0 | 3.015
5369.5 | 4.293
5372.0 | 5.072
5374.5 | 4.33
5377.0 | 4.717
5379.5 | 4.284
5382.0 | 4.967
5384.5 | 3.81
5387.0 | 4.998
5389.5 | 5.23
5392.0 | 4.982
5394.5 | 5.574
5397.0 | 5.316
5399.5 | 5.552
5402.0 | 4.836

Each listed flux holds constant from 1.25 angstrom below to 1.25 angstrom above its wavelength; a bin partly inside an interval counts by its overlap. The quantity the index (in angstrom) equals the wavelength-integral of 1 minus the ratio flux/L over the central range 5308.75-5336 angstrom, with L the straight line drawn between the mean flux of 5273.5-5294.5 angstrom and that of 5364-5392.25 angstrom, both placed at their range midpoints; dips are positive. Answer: 3.8 angstrom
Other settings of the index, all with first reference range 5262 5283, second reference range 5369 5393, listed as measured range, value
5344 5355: 1.2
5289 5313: 4.5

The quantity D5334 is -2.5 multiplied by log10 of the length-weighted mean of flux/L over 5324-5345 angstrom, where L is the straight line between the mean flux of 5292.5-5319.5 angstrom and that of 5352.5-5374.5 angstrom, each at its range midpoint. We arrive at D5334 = -0.11 mag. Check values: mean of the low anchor 3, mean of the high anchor 4.1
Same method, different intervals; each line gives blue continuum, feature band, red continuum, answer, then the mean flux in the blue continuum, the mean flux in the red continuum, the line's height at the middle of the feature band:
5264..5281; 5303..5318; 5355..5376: 0.22 mag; 3.49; 4.13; 3.75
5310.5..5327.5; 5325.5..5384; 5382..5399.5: -0.03 mag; 3.01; 5.02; 4.02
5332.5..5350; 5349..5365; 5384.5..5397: 0.09 mag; 3.98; 5.07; 4.33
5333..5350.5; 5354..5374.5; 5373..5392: 0.06 mag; 3.98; 4.65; 4.35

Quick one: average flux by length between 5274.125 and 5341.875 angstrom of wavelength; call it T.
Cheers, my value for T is 3.37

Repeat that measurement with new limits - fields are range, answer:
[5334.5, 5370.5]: 3.94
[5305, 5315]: 2.9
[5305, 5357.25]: 3.6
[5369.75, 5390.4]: 4.65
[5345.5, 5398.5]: 4.41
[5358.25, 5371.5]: 3.95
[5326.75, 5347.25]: 3.97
